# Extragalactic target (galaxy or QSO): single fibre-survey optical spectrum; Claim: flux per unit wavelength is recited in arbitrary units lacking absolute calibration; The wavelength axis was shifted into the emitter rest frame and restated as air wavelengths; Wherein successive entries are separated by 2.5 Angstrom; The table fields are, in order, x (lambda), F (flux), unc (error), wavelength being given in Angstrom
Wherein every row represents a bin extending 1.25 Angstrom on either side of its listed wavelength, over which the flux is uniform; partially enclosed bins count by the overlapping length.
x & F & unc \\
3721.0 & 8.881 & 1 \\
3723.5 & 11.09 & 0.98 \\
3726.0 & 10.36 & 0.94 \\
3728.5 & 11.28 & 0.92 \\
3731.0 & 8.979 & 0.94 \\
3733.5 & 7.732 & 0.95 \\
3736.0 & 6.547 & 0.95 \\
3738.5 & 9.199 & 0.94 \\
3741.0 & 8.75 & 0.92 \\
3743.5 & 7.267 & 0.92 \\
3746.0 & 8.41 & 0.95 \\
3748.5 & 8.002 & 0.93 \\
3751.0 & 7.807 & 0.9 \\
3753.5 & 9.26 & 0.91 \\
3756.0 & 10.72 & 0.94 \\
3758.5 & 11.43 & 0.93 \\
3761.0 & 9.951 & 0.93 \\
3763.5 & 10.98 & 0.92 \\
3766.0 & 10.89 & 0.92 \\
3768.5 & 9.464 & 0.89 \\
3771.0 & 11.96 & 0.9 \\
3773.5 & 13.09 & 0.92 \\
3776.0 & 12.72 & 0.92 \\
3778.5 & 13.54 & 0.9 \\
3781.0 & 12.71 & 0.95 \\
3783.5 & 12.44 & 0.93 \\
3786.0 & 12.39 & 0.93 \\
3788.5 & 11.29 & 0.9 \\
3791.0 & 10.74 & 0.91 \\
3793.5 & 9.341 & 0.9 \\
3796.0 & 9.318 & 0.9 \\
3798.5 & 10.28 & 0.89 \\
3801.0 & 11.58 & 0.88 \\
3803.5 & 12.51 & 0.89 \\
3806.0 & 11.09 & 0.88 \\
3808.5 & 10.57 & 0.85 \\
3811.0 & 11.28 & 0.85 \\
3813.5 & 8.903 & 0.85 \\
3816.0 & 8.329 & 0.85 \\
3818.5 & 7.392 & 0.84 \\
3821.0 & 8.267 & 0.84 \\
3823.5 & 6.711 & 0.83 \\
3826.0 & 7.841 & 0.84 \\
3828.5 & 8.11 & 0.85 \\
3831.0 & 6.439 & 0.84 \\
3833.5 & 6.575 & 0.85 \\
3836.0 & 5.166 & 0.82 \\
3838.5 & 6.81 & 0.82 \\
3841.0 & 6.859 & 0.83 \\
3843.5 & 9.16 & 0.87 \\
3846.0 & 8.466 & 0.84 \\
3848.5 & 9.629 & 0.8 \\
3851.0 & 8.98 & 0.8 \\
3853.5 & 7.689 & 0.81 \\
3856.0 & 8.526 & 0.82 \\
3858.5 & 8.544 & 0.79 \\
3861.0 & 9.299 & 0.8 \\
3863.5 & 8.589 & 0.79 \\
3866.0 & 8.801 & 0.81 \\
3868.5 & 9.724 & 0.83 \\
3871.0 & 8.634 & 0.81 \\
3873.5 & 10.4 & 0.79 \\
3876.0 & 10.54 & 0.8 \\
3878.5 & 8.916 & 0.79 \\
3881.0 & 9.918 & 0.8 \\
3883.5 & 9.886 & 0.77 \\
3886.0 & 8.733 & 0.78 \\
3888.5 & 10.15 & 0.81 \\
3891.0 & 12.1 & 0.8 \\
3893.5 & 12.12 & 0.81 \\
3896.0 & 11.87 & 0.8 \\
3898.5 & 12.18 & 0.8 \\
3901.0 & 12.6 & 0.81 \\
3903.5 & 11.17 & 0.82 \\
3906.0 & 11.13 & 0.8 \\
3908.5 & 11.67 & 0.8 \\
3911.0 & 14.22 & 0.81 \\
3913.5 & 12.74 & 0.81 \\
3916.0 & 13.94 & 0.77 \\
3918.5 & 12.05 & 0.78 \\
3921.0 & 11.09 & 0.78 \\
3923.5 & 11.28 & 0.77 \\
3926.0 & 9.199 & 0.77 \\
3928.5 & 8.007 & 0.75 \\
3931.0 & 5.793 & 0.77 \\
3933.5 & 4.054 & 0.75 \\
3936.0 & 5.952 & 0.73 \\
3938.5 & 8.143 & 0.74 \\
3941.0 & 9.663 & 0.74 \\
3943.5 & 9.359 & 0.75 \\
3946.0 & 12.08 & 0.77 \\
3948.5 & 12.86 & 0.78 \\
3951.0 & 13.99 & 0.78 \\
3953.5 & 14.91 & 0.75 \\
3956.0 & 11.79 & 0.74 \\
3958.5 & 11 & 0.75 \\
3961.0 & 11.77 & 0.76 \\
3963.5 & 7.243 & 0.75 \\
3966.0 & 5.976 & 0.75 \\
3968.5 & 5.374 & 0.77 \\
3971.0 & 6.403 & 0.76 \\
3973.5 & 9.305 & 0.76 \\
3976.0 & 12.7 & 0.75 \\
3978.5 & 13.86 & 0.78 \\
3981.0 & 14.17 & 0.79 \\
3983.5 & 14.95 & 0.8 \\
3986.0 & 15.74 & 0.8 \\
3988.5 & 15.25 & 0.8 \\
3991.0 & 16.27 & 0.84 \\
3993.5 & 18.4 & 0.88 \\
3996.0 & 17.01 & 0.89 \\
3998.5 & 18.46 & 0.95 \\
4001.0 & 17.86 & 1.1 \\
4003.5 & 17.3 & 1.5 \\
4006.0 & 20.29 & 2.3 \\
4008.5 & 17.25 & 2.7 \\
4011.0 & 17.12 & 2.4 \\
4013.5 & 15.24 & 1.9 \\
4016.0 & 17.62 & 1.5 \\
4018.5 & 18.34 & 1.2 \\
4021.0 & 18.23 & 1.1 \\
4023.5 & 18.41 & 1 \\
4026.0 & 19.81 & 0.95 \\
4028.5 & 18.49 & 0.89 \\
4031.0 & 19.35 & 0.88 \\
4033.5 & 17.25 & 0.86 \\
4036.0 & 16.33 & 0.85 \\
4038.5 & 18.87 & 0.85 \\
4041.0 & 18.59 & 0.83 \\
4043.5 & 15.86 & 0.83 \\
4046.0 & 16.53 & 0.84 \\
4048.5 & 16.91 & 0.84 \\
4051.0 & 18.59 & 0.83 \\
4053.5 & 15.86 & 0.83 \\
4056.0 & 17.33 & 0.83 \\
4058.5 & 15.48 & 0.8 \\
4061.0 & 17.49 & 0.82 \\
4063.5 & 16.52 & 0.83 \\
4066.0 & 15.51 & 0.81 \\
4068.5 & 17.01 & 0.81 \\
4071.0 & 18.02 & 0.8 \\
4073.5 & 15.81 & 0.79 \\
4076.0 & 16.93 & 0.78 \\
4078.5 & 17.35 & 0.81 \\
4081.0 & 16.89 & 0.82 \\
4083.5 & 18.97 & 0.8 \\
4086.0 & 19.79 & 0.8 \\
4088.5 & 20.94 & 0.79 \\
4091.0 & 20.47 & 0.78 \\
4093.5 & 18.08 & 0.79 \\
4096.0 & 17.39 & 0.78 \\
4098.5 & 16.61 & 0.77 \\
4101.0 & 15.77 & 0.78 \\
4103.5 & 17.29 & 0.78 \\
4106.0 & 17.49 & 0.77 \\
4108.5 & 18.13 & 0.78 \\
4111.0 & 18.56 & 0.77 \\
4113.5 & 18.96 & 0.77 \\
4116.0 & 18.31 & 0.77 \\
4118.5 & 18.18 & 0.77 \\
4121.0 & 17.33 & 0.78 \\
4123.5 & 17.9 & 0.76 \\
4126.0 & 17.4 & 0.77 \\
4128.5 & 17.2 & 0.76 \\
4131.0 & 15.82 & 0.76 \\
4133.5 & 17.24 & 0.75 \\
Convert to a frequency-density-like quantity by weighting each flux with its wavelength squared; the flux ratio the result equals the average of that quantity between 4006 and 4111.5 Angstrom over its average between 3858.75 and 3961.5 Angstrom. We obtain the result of 1.8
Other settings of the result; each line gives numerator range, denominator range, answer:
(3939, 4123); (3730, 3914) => 1.81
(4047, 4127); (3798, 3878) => 2.27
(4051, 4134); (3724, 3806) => 2.00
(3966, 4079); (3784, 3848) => 2.00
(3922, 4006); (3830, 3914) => 1.29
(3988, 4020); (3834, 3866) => 2.32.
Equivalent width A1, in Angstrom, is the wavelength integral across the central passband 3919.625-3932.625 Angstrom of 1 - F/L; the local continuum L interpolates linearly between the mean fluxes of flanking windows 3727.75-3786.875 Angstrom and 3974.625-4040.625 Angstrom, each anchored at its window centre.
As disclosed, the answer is 5.1 Angstrom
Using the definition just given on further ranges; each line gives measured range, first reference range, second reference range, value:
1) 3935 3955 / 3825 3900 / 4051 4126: 2.09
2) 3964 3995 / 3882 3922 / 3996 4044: 7.13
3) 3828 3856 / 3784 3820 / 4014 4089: 9.46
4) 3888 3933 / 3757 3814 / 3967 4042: 9.00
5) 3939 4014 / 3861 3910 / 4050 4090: 3.39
